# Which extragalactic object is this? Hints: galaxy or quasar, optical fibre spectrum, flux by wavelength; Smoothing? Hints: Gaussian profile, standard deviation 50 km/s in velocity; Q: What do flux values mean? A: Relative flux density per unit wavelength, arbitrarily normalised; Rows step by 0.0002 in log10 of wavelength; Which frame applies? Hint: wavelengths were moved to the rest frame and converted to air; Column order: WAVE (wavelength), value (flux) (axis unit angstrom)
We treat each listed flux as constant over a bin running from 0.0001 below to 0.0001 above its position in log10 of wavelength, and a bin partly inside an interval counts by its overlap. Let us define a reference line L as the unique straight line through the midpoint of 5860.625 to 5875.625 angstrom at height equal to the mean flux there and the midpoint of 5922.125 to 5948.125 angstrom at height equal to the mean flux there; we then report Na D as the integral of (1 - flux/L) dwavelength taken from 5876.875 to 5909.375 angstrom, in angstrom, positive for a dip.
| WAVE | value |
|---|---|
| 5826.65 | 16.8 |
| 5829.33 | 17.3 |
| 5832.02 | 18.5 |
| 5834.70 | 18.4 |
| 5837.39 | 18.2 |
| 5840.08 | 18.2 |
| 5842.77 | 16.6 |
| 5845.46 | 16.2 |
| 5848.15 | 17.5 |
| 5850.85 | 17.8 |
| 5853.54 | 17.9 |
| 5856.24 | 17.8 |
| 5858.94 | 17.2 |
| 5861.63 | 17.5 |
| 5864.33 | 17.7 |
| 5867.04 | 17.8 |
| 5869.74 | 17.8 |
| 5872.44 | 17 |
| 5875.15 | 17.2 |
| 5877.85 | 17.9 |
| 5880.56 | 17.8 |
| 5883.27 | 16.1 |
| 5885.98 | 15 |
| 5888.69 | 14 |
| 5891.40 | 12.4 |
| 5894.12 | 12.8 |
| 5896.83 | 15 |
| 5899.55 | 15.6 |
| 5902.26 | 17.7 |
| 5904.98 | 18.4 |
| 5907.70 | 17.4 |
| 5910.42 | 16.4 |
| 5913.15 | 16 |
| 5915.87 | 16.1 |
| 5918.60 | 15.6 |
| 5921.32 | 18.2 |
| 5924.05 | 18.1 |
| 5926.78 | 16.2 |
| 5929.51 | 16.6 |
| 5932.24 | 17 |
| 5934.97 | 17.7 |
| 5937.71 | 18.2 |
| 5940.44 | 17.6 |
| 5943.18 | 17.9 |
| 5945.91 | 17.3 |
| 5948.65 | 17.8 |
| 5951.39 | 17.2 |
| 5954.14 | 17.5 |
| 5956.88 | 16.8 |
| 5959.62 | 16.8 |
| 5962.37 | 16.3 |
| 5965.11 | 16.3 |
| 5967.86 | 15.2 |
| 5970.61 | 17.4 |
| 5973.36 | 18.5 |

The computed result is 3.08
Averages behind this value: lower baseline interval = 17.5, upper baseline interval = 17.4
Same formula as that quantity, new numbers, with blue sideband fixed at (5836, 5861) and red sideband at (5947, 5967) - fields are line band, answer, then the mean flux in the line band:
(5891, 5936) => 2.0 angstrom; 16.4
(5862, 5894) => 1.9 angstrom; 16.3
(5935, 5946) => -0.5 angstrom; 17.8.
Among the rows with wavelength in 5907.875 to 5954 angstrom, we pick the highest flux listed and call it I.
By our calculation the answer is 18.2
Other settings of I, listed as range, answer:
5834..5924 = 18.4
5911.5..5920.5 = 16.1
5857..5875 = 17.8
